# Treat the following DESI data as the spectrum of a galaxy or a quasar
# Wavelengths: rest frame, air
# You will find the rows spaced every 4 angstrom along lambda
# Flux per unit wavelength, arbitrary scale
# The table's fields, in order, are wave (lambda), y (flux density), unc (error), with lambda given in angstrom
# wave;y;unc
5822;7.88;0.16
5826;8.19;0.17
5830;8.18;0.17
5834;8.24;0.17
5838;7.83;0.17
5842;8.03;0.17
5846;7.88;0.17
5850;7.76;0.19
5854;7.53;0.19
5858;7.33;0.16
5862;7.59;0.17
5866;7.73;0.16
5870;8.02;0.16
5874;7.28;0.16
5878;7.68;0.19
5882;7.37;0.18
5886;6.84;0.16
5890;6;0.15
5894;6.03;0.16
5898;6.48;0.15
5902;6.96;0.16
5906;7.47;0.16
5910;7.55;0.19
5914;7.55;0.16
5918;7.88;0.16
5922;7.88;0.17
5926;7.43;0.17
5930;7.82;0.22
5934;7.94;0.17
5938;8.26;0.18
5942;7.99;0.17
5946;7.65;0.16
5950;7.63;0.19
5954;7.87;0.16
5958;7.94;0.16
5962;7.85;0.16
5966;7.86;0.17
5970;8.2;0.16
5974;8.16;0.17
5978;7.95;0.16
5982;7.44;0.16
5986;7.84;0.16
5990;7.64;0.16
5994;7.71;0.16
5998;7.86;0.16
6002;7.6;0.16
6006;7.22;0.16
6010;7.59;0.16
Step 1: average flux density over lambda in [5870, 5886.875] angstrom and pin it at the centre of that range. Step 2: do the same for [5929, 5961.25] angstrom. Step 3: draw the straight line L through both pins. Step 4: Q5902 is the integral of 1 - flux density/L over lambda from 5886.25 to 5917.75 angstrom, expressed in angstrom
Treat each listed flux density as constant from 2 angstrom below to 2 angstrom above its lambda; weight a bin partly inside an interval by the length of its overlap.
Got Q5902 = 2.76 angstrom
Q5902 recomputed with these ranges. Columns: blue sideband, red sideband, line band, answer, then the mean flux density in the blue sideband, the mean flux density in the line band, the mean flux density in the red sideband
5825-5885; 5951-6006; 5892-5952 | 2.2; 7.75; 7.5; 7.81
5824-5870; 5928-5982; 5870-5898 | 3.4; 7.85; 6.92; 7.91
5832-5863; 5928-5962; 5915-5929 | 0.2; 7.78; 7.72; 7.89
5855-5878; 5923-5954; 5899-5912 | 0.8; 7.6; 7.26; 7.82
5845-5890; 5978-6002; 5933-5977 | -1.7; 7.47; 7.94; 7.71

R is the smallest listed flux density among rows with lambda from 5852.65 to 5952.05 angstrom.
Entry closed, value 6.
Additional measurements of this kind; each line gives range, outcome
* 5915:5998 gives 7.43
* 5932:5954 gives 7.63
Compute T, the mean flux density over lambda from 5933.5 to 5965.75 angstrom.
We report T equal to 7.89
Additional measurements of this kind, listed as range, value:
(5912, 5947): 7.83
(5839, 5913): 7.32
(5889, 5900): 6.19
